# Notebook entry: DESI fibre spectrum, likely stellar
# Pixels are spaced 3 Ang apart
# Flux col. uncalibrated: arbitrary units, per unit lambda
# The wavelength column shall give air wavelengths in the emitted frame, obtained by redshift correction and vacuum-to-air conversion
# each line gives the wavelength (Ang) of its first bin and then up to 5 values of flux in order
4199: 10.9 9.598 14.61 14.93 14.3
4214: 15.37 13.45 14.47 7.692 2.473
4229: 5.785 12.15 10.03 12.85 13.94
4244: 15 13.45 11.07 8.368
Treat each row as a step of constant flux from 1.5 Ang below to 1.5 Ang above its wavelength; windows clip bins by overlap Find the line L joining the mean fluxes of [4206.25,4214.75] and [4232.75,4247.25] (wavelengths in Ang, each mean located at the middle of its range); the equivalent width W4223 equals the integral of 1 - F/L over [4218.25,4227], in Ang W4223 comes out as 3.4 Ang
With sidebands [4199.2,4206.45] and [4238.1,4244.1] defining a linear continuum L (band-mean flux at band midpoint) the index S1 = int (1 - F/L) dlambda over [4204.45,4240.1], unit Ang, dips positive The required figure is 3.8 Ang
